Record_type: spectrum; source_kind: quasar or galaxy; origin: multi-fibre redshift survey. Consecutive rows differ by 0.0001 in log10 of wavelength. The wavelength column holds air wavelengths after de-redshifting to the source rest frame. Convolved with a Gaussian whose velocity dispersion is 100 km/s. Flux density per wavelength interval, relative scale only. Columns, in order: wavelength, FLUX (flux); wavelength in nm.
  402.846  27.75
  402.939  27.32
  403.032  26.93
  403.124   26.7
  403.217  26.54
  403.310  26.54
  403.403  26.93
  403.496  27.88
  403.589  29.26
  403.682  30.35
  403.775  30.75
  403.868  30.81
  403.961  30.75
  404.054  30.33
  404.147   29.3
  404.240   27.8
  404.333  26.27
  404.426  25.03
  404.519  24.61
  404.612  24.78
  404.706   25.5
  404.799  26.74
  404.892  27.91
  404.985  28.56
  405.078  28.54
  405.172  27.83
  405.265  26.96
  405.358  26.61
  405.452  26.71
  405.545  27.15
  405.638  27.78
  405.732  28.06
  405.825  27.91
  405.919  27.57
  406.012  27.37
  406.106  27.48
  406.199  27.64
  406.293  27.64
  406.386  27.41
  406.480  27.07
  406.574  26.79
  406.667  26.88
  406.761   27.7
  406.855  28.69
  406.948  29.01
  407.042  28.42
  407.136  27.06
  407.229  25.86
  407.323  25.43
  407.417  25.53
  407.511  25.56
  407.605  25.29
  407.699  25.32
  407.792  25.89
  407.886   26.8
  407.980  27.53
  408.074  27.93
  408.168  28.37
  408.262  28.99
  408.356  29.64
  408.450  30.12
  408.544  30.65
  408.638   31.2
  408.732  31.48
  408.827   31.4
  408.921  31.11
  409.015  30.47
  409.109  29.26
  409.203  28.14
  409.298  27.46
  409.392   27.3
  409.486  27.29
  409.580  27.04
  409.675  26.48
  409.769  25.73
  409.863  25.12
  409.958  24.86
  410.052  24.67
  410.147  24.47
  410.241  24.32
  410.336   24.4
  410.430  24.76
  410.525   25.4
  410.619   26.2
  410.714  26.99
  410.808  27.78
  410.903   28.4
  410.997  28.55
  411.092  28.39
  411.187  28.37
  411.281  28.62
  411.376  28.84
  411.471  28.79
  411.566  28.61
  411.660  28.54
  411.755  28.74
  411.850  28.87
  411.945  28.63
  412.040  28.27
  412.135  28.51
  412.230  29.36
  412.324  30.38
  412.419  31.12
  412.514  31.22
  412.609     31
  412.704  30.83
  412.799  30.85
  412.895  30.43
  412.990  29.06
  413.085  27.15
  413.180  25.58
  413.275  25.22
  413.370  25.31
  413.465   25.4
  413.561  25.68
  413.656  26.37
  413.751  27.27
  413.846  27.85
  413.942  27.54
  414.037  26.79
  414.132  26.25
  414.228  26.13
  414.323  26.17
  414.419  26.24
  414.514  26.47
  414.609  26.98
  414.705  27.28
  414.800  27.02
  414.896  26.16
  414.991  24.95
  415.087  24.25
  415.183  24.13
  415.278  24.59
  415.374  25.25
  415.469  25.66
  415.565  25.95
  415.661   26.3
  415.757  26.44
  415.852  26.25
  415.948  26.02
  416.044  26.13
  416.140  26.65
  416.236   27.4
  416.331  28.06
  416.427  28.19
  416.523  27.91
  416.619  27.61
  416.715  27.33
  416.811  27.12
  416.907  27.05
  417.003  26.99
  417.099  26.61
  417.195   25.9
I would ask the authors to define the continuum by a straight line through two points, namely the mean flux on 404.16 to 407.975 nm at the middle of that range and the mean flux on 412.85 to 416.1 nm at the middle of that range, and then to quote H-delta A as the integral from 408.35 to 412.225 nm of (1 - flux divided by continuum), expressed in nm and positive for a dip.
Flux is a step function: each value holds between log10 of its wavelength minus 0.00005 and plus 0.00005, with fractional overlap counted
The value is -0.18 nm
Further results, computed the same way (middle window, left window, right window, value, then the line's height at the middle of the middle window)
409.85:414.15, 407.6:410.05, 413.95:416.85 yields -0.057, 27.3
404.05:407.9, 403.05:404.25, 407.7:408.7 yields 0.223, 28.7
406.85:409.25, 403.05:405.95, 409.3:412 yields -0.085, 27.3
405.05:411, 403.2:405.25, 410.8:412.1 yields 0.175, 28.2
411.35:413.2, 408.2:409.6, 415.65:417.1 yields -0.060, 28.4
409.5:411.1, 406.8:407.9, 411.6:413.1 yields 0.130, 28.4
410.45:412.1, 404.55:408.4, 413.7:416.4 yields -0.084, 26.7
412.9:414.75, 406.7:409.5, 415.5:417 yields 0.044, 27.3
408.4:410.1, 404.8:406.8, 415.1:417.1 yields -0.072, 27.2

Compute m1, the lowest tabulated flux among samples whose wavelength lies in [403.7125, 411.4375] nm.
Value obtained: 24.32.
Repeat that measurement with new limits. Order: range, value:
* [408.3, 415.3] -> 24.13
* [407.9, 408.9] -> 27.53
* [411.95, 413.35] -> 25.22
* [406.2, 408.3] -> 25.29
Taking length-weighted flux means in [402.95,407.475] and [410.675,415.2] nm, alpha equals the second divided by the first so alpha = 1.0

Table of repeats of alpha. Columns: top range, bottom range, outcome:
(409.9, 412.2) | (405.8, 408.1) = 1.01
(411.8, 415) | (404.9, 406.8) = 1.01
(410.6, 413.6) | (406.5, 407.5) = 1.05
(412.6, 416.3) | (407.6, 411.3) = 0.97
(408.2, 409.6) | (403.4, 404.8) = 1.05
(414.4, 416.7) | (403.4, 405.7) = 0.95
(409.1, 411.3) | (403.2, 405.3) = 0.96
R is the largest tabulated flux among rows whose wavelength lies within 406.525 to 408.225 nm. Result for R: 29.01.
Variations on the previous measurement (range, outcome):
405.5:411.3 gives 31.48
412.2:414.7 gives 31.22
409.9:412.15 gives 28.87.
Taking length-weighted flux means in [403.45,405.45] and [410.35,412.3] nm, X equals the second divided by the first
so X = 1.00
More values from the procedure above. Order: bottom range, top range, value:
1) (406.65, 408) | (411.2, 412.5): 1.09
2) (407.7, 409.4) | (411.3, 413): 1.02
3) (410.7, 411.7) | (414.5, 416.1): 0.91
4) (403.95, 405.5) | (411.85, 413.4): 1.06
